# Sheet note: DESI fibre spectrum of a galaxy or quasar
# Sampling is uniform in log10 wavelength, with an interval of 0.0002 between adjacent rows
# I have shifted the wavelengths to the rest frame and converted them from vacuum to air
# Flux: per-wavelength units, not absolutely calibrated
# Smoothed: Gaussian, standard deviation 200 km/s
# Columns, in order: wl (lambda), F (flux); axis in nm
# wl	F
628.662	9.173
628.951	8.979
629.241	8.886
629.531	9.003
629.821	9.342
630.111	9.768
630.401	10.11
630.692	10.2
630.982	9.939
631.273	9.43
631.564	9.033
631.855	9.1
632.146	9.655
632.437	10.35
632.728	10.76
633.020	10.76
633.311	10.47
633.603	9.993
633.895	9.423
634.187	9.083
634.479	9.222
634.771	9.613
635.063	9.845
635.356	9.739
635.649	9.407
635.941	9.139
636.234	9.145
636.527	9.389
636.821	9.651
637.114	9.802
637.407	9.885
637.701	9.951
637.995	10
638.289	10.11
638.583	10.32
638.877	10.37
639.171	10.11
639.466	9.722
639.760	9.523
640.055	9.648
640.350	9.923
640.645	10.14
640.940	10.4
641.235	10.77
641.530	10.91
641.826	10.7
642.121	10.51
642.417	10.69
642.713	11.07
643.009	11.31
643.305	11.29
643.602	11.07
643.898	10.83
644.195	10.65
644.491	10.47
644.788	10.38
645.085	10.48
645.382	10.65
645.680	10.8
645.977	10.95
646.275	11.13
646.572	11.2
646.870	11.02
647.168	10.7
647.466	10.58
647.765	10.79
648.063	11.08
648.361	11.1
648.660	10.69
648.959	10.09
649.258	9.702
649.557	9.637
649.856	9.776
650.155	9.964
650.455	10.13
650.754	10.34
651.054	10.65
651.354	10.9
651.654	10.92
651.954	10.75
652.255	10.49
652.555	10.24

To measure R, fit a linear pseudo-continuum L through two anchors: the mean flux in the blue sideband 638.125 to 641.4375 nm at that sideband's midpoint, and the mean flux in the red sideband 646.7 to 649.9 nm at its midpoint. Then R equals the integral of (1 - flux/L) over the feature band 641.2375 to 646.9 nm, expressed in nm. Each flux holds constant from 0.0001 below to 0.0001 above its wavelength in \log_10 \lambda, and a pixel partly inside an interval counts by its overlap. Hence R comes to -0.296 nm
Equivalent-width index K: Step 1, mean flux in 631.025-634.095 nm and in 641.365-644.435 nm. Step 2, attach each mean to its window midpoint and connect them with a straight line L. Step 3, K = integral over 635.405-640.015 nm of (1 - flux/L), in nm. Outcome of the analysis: 0.28 nm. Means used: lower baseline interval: 9.88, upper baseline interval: 10.9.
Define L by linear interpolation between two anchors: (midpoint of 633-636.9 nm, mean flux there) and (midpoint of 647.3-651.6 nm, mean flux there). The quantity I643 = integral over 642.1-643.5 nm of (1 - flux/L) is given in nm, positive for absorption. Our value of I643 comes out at -0.138 nm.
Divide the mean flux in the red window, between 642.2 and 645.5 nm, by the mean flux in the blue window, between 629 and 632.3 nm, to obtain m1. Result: 1.1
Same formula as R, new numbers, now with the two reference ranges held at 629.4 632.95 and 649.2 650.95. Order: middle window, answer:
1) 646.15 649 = -0.27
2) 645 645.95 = -0.08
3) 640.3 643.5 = -0.28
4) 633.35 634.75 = 0.04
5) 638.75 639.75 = -0.02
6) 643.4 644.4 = -0.10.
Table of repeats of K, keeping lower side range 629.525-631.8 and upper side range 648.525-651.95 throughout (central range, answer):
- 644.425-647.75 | -0.208 nm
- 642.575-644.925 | -0.194 nm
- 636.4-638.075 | 0.011 nm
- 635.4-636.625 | 0.062 nm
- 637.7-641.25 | -0.051 nm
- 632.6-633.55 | -0.088 nm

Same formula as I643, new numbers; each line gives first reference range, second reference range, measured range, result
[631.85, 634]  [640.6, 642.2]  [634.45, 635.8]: 0.09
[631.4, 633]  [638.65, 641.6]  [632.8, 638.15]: 0.14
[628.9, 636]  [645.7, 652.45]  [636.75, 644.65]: -0.20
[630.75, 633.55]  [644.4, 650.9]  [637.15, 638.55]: 0.02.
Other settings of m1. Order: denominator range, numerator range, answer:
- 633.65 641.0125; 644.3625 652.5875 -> 1.08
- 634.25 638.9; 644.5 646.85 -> 1.11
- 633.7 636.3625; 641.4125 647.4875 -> 1.15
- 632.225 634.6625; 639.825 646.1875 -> 1.06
